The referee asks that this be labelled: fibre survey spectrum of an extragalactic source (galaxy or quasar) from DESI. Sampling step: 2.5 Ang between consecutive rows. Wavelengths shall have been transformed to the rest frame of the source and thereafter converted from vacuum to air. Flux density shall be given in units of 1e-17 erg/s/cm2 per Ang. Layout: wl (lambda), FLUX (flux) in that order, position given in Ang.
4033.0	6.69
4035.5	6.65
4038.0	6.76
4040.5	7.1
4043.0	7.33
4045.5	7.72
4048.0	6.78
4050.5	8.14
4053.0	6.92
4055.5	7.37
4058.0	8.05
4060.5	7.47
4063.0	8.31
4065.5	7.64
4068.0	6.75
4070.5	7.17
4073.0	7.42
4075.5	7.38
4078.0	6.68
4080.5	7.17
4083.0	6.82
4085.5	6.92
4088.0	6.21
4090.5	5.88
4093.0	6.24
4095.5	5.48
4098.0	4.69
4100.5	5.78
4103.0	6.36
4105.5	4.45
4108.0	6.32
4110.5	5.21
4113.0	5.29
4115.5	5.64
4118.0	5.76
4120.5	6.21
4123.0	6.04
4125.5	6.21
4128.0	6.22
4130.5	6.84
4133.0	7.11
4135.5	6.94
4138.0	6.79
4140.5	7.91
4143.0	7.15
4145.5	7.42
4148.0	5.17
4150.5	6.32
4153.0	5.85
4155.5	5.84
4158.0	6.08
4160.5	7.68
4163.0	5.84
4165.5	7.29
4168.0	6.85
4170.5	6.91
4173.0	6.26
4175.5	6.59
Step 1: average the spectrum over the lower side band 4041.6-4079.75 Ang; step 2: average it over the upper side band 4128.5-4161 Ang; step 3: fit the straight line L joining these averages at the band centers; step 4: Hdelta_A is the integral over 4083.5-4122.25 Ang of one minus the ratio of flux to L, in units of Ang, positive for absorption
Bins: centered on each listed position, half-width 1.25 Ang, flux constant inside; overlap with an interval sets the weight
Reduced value 6.9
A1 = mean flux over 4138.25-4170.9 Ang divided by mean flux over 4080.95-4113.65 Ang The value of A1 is 1.1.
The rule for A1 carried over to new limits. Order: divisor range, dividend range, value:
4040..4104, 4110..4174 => 0.93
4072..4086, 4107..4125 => 0.82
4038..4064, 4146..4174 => 0.86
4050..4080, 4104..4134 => 0.80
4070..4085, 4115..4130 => 0.86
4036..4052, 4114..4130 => 0.83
